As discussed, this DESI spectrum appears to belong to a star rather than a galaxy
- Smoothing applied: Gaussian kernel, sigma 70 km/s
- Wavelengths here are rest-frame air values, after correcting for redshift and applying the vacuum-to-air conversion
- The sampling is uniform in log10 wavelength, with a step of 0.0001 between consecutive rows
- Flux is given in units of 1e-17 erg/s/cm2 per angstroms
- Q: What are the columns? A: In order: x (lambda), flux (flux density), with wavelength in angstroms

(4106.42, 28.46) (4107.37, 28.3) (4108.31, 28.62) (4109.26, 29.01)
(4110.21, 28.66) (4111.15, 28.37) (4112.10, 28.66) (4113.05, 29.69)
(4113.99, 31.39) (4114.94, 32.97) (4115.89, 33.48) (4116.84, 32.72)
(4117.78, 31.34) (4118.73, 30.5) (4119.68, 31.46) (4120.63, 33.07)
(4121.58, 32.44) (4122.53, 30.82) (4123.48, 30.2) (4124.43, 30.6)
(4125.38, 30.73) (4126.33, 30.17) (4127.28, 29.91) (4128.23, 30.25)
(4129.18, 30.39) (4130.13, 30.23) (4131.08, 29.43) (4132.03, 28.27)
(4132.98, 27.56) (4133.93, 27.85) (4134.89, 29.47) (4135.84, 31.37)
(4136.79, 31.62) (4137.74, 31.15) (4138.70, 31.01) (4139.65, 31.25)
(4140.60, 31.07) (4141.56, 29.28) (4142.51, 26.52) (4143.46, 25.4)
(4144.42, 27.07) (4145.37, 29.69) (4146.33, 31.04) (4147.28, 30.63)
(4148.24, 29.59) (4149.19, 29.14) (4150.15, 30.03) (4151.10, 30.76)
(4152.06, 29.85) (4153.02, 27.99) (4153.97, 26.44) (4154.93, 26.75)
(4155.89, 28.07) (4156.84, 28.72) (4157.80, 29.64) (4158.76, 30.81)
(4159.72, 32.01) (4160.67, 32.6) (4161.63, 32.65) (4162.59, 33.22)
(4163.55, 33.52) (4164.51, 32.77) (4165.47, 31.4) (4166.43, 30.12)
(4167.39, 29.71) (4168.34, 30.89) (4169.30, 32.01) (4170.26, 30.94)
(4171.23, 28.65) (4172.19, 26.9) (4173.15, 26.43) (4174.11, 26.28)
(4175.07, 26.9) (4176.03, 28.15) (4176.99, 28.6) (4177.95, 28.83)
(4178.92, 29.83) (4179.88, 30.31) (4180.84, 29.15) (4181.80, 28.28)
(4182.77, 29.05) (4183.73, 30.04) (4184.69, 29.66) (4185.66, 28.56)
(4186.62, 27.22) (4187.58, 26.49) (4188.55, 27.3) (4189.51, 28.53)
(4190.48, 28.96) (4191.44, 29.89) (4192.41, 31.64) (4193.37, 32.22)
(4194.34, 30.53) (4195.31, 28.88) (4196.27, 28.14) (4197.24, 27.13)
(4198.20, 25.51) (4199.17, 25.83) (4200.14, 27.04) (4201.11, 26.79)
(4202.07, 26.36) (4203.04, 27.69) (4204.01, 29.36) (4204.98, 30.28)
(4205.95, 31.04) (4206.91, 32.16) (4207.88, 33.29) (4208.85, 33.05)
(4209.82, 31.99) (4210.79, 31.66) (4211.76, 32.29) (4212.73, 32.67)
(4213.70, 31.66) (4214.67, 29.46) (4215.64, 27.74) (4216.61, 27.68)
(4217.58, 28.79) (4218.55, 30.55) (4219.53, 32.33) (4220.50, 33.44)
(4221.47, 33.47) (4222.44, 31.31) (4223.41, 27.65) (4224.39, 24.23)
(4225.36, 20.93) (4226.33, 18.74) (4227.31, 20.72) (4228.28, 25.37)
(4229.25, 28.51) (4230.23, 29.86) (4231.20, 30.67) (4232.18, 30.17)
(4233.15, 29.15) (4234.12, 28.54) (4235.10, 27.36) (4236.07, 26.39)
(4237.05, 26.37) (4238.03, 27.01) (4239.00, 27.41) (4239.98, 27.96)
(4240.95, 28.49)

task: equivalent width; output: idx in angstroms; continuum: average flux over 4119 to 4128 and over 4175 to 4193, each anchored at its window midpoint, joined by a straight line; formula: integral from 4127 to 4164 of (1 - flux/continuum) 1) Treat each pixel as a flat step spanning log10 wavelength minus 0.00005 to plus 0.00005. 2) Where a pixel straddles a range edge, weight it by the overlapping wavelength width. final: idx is 0.5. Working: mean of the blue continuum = 31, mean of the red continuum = 28.9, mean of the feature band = 29.8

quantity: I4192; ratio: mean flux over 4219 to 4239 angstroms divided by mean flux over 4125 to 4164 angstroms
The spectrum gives 0.9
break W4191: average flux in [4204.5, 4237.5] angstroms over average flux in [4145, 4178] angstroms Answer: 0.98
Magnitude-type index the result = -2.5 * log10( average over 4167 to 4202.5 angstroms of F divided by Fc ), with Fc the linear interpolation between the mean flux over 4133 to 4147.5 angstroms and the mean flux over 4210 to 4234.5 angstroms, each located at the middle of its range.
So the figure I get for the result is 0.02 mag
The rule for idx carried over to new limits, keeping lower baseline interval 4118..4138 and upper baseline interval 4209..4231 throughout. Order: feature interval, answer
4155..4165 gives -0.5 angstroms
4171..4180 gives 0.5 angstroms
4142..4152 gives 0.3 angstroms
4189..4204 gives 0.4 angstroms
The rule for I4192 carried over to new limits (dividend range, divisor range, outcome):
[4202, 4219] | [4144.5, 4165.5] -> 1.01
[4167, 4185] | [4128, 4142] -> 0.97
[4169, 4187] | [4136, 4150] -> 0.97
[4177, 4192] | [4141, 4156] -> 1.01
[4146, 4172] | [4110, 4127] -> 0.98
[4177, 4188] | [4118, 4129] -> 0.93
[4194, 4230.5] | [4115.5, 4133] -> 0.93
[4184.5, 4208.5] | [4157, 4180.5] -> 0.96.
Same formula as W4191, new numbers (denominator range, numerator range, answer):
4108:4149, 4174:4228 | 0.96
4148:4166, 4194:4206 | 0.92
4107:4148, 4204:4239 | 0.96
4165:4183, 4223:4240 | 0.91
